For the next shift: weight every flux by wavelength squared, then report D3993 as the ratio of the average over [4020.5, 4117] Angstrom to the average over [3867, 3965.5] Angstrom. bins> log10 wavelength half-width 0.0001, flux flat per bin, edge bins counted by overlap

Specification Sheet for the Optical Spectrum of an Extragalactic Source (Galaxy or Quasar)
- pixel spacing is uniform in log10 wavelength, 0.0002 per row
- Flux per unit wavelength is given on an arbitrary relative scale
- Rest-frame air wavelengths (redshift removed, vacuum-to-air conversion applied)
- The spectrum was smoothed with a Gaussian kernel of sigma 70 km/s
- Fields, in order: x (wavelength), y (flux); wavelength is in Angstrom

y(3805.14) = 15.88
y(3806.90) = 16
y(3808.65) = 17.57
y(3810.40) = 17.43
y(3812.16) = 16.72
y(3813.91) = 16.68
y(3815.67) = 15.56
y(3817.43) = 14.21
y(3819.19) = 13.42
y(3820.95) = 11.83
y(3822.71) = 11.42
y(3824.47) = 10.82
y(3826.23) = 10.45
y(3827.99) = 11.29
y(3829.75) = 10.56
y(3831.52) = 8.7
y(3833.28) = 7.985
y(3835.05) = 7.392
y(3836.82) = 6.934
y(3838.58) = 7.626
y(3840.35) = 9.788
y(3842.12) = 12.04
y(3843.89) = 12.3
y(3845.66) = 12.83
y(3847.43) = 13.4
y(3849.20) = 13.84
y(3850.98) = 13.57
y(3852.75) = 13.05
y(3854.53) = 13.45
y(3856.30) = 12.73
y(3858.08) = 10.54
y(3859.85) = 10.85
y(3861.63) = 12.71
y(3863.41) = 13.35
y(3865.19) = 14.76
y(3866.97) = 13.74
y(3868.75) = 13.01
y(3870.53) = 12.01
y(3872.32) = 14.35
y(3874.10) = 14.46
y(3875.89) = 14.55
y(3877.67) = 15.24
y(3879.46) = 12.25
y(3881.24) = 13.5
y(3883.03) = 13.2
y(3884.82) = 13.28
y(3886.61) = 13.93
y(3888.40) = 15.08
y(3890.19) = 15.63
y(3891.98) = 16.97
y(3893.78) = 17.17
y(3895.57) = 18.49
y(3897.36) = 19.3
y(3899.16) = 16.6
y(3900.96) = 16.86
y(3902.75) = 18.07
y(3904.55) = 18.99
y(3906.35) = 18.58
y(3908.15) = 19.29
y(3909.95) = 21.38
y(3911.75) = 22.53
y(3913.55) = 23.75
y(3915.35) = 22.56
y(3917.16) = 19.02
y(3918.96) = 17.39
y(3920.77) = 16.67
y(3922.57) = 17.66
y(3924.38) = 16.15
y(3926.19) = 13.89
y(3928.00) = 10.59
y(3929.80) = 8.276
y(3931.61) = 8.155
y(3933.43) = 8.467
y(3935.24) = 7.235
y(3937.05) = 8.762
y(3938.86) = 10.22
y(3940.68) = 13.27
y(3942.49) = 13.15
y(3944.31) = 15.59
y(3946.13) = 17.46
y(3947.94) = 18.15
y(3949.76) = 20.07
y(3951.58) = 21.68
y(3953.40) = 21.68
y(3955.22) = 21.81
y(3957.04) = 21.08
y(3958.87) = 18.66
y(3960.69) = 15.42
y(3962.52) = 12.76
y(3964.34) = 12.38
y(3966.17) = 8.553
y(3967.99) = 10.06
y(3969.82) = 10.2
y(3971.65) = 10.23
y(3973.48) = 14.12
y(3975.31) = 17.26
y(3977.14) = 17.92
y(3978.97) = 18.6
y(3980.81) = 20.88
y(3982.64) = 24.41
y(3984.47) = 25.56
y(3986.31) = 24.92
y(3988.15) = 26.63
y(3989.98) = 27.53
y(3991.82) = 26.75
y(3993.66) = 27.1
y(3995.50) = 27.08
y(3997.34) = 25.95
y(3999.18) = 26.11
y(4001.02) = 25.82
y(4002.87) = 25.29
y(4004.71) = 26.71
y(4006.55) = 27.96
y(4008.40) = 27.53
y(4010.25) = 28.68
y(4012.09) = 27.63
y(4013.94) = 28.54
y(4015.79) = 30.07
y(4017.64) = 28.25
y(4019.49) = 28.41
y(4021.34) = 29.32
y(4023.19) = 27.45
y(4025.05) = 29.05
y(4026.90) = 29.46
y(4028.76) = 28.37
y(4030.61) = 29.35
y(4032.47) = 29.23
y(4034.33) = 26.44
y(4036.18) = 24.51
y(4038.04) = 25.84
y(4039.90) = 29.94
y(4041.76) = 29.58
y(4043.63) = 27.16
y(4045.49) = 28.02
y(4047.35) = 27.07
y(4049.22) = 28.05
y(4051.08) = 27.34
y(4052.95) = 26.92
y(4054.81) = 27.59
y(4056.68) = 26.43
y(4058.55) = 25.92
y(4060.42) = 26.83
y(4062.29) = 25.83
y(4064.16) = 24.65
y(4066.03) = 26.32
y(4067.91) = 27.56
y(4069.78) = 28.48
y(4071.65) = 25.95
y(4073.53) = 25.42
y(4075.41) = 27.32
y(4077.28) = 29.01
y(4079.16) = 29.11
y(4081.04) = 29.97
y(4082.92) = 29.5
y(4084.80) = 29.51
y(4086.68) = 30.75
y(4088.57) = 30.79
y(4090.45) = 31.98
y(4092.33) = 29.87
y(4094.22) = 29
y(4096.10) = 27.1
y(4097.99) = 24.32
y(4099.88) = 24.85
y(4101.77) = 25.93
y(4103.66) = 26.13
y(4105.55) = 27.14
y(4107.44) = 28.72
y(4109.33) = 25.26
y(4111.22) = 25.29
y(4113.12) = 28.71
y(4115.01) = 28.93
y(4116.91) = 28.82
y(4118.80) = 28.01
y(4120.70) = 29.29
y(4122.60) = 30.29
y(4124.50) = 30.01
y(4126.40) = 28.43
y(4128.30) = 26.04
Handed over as 1.89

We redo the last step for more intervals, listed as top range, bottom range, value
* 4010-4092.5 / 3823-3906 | 2.32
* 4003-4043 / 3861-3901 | 2.05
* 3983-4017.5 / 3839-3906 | 2.02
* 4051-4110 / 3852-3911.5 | 2.01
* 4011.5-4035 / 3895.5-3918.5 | 1.54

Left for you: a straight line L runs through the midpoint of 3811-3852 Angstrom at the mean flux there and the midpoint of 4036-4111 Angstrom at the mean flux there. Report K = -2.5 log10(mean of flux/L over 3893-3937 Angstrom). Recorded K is 0.04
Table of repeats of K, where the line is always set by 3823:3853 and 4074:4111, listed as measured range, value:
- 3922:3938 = 0.48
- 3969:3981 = 0.30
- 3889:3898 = -0.20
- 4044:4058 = -0.08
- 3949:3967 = 0.08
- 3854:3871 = -0.03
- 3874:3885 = -0.02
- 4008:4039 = -0.20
